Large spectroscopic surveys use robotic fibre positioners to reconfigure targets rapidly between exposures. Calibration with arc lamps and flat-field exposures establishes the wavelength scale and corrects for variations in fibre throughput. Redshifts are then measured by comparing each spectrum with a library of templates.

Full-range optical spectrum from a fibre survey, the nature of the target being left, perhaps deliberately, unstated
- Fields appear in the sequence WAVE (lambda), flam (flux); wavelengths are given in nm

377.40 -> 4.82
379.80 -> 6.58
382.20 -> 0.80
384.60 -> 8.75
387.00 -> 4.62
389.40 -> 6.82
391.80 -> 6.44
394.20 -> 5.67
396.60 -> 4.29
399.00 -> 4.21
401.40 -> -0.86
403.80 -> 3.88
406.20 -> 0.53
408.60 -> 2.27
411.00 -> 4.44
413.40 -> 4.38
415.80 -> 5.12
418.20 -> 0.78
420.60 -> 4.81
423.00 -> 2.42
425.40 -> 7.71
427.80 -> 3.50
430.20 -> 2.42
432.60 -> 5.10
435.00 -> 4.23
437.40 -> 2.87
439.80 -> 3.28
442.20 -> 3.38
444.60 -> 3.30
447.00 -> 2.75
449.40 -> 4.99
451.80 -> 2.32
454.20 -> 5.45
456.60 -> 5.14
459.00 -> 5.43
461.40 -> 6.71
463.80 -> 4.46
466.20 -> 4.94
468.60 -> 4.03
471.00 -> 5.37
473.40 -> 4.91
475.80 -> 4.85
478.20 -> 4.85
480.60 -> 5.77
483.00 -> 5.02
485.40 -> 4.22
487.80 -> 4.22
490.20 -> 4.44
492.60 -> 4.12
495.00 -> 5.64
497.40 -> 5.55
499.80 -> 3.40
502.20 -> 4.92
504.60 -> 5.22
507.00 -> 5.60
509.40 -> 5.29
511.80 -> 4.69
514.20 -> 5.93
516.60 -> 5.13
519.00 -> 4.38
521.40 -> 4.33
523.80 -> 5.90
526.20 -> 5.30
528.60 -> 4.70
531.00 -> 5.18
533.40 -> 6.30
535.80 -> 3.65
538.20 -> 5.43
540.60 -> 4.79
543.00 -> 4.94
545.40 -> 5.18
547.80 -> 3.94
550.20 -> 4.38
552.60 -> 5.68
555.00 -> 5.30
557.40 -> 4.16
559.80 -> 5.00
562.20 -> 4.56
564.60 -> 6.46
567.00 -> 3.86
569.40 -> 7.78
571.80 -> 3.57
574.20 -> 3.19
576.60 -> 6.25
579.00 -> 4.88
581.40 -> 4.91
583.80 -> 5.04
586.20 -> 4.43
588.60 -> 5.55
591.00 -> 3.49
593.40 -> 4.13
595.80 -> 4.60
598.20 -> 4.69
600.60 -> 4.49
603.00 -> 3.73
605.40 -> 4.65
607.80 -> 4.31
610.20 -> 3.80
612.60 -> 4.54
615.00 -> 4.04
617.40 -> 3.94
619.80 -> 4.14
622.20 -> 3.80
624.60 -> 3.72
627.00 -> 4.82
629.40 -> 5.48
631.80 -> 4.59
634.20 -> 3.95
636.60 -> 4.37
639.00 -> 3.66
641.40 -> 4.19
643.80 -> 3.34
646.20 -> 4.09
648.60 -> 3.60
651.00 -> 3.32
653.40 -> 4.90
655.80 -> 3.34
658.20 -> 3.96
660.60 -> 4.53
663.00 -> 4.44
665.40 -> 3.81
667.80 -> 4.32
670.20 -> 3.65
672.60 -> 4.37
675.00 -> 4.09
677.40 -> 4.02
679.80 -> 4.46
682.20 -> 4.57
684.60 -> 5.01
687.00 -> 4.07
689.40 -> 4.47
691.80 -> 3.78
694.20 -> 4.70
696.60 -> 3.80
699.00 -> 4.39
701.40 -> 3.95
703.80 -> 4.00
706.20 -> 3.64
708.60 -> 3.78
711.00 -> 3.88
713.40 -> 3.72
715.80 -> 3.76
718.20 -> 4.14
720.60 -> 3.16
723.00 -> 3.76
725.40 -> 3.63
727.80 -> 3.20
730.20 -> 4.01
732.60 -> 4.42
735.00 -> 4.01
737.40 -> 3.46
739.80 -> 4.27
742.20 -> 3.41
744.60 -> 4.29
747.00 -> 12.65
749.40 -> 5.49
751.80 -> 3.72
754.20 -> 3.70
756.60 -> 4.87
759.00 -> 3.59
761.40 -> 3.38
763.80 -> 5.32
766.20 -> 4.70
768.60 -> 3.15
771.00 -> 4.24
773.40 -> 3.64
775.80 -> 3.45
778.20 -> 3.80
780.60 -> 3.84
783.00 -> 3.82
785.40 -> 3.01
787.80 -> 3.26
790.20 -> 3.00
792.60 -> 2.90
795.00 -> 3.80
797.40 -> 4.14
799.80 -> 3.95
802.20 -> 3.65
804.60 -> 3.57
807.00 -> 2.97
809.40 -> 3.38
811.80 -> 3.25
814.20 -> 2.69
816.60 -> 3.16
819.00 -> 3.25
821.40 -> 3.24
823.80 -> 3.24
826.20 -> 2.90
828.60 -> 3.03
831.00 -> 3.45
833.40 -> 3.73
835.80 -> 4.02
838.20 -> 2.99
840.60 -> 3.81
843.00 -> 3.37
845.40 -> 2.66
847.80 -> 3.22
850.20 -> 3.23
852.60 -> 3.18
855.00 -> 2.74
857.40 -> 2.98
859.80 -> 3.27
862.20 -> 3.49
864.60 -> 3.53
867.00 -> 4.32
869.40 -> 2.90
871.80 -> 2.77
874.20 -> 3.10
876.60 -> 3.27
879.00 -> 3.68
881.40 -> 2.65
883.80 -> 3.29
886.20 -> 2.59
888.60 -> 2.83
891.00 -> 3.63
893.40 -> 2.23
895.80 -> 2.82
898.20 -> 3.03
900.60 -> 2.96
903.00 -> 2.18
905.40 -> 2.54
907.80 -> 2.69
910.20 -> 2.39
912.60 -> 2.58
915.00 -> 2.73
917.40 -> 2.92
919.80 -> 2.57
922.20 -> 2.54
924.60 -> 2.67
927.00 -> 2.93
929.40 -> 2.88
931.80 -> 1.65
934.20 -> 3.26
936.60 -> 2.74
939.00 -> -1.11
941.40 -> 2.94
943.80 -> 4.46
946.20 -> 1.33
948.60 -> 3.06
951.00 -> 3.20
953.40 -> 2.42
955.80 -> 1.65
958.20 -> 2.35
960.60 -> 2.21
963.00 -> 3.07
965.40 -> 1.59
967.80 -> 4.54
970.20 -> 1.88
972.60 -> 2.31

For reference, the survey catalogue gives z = 0.138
